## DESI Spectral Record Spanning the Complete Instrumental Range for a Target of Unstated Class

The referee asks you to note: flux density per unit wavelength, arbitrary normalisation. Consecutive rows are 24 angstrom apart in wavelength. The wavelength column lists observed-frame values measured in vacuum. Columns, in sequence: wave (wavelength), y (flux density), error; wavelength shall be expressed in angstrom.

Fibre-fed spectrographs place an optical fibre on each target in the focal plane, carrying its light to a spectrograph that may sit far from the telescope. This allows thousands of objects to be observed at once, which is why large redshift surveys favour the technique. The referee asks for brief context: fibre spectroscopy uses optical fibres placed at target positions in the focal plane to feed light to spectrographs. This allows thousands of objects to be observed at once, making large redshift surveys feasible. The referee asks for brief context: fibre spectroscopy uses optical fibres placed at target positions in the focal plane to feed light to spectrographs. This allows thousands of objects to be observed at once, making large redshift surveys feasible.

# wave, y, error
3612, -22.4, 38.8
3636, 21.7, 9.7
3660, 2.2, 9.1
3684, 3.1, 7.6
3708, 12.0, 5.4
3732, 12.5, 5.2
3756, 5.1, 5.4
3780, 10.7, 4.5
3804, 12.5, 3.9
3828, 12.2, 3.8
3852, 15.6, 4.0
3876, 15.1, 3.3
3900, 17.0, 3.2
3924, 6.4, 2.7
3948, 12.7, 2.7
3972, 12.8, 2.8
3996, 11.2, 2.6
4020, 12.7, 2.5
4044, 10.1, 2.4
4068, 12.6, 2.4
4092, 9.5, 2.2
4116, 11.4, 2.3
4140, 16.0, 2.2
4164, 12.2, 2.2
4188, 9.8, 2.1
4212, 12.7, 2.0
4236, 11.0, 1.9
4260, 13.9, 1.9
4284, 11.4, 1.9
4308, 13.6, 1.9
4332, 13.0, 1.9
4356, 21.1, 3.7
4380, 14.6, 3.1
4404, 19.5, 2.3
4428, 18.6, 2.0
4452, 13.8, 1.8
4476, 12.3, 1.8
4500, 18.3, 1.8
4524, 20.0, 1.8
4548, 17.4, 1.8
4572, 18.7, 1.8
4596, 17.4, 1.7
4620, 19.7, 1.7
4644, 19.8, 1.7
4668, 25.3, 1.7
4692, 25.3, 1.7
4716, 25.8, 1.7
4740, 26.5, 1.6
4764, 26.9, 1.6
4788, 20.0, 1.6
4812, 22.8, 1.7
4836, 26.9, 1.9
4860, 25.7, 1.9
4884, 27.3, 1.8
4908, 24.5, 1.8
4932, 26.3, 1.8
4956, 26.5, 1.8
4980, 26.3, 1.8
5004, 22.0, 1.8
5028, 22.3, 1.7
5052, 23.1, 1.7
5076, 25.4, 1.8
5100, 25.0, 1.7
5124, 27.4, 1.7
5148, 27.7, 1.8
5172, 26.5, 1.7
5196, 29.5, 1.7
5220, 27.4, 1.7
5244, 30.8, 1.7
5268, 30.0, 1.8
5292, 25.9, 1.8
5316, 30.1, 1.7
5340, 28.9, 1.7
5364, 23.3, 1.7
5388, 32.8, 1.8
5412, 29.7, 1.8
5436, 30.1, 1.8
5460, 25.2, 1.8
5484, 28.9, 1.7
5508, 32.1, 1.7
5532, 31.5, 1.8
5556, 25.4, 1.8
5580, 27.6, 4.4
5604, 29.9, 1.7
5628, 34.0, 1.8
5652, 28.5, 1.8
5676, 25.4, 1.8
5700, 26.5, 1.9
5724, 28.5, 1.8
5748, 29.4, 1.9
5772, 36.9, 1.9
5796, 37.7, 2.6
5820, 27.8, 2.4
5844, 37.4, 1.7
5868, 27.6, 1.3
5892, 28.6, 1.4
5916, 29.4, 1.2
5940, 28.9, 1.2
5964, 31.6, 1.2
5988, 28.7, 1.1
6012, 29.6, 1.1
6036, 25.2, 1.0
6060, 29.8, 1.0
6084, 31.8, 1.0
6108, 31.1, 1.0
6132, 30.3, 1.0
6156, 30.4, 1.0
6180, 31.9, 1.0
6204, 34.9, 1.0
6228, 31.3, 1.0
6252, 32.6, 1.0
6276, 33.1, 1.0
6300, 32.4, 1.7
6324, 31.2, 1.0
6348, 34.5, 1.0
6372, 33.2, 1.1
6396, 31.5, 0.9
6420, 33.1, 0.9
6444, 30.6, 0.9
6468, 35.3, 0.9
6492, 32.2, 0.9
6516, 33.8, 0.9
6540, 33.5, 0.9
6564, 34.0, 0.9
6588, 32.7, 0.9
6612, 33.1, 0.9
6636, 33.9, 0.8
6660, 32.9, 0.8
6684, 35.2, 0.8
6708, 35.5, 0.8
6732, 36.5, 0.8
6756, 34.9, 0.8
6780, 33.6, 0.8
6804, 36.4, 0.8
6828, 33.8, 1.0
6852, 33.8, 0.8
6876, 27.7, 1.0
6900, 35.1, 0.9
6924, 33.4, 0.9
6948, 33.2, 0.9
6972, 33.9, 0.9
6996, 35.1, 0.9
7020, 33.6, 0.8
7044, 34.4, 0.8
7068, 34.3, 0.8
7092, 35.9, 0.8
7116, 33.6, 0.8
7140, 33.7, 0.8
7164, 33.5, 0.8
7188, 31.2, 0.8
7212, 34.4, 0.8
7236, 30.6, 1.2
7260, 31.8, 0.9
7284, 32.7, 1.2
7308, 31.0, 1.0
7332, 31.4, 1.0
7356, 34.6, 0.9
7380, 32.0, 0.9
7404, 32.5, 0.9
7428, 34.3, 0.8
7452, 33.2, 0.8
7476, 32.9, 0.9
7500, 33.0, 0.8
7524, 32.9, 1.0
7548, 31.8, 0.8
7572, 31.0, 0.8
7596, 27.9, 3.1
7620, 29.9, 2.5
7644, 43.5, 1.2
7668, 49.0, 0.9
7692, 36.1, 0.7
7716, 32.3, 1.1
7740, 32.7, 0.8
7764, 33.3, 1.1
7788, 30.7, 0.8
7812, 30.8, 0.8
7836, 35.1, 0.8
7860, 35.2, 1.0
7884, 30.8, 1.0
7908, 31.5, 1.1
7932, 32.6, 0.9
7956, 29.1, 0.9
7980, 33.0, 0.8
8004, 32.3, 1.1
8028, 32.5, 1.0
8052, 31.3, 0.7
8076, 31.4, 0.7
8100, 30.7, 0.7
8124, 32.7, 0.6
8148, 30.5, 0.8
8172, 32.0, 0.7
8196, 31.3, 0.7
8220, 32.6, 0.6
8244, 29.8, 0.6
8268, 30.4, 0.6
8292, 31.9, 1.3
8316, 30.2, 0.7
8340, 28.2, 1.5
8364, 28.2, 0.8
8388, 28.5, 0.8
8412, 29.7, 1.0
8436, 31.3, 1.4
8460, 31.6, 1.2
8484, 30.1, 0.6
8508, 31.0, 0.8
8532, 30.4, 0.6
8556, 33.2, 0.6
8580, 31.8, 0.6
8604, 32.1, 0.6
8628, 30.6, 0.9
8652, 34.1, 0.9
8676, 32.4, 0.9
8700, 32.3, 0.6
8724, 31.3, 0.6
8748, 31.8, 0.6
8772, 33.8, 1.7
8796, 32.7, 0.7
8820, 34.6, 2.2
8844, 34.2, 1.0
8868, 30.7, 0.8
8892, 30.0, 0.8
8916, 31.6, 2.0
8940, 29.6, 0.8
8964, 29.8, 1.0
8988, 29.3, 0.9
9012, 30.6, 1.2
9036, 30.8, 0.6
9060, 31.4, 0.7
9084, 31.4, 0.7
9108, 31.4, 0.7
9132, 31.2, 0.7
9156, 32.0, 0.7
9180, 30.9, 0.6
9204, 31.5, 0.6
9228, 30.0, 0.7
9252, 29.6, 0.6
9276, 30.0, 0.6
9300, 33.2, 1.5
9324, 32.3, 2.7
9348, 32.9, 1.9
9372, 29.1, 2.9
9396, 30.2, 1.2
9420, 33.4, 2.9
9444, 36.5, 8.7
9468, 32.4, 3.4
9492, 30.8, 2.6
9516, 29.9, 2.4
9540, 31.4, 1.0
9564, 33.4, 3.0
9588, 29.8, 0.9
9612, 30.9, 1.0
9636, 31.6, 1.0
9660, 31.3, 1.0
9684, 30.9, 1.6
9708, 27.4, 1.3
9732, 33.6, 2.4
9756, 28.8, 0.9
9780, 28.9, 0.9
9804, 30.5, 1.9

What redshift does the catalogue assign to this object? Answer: 0.17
